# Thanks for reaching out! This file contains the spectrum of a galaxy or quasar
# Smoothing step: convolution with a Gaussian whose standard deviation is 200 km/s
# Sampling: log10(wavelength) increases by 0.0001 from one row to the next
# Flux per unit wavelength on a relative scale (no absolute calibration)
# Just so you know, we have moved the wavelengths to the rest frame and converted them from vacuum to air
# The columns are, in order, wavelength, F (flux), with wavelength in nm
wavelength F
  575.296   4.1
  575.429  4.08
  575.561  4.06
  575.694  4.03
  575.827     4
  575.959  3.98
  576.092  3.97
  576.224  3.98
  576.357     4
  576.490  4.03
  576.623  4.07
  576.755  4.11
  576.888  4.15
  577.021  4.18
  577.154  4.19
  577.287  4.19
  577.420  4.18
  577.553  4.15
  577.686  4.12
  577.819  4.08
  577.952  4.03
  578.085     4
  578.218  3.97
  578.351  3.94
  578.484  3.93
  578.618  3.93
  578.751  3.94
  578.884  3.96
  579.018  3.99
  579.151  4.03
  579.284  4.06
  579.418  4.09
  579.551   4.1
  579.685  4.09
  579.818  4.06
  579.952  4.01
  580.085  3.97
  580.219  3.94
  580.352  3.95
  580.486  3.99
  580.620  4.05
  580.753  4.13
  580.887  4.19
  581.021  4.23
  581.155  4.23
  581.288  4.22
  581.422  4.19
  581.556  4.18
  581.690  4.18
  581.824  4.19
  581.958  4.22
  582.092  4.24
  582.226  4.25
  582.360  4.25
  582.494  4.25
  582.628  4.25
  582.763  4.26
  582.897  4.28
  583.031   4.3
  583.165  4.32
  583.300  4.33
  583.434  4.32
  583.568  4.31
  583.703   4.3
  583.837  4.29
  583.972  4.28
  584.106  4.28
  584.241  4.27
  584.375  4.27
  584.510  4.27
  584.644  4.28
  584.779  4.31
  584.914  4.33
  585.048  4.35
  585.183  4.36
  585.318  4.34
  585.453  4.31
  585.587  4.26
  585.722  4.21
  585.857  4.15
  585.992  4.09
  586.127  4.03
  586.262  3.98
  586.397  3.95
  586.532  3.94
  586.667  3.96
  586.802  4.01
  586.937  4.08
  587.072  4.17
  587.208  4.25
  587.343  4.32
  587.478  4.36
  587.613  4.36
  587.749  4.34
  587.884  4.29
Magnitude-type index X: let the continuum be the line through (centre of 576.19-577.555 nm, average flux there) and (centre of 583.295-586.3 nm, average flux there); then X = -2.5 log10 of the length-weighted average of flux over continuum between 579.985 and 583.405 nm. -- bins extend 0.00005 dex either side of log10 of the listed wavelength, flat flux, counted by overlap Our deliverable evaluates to 0.00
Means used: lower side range 4.11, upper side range 4.26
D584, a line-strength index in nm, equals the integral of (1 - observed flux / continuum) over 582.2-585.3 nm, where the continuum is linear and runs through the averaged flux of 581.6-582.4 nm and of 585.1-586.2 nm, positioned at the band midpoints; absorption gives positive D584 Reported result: -0.05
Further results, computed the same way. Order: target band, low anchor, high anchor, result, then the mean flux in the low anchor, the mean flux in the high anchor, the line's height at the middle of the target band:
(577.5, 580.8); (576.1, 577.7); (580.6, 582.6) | 0.11 nm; 4.11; 4.21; 4.15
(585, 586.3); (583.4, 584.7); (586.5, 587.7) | 0.00 nm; 4.29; 4.17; 4.23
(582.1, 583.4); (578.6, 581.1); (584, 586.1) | -0.03 nm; 4.04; 4.27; 4.17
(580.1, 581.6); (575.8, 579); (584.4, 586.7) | 0.00 nm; 4.04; 4.19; 4.11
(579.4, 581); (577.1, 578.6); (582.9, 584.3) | 0.04 nm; 4.06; 4.3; 4.16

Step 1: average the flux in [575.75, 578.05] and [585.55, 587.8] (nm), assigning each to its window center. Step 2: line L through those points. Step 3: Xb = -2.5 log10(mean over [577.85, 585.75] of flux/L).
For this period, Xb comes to -0.02 mag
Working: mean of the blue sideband 4.08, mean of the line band 4.17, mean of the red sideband 4.14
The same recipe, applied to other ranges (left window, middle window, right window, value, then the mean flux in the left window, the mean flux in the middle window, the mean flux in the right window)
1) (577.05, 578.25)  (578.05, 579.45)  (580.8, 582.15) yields 0.04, 4.11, 3.98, 4.2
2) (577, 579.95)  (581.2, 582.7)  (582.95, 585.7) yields -0.01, 4.05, 4.22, 4.3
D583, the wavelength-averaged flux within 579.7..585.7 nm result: 4.22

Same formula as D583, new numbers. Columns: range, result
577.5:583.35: 4.11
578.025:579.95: 4.01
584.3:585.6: 4.31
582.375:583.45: 4.28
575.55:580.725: 4.04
